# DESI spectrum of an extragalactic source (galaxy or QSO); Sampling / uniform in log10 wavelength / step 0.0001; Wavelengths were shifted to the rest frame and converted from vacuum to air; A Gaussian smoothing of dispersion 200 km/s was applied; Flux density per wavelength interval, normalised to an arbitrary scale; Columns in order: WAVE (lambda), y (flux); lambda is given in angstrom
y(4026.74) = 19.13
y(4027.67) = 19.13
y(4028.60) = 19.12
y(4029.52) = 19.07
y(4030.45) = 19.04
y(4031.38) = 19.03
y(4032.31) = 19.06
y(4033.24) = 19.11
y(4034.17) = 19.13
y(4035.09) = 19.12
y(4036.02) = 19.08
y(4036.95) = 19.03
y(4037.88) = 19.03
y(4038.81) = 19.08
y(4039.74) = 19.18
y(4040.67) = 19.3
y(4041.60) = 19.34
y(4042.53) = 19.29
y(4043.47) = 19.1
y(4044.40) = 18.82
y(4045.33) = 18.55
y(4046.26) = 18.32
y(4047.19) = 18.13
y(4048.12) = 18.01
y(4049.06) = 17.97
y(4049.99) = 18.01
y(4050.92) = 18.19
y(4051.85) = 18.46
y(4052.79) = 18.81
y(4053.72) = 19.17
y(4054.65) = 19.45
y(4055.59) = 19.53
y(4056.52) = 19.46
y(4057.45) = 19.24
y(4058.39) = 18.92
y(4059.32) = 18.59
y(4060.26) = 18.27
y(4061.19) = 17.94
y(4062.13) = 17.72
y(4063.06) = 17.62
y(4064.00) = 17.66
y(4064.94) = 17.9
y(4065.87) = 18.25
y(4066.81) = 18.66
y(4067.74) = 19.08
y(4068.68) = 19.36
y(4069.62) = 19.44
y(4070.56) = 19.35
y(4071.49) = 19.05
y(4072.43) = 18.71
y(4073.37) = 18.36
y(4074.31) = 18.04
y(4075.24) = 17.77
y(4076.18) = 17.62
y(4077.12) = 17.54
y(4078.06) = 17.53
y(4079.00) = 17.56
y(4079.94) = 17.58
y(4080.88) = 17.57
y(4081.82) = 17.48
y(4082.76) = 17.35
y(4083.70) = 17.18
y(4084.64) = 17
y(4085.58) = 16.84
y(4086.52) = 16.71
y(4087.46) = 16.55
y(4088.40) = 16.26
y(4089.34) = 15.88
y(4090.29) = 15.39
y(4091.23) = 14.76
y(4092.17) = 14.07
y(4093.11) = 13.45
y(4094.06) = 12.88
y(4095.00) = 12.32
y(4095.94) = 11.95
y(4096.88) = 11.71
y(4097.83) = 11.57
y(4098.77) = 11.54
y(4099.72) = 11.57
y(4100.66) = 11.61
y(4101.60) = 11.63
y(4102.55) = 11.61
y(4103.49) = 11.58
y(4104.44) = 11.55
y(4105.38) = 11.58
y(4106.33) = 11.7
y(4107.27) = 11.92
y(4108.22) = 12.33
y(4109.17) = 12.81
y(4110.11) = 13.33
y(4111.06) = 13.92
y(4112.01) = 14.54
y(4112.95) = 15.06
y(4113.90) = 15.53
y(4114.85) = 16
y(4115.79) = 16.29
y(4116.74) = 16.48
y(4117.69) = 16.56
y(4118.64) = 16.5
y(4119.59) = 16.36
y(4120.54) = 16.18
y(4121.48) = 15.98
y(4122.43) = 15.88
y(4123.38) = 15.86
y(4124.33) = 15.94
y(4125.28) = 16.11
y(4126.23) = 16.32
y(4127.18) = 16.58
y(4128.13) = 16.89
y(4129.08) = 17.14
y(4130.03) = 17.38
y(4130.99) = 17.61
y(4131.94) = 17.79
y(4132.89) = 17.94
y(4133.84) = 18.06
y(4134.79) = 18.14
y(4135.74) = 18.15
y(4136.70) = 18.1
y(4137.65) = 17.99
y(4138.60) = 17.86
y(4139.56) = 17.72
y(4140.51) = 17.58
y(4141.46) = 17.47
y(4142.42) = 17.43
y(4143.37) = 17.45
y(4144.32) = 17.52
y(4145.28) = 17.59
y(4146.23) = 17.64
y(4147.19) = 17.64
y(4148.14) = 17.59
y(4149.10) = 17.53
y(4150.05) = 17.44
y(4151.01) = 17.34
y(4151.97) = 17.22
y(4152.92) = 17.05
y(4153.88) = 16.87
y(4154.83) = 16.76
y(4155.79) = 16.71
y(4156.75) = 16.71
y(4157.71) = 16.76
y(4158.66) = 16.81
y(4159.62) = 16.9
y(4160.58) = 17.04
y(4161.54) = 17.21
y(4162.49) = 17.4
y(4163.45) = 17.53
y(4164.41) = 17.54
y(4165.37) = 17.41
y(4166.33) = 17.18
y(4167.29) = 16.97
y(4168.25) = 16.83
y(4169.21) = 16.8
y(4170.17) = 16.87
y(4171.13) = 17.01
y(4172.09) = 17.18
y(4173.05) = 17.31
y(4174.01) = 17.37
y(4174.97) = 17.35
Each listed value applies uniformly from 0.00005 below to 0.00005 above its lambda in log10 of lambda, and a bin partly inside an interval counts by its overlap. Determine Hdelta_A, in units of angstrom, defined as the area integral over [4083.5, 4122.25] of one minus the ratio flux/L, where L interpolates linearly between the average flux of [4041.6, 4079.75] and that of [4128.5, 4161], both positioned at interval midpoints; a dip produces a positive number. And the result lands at 8.3 angstrom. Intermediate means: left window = 18.5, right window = 17.4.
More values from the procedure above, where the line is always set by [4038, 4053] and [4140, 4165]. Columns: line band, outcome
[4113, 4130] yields 1.3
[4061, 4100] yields 3.7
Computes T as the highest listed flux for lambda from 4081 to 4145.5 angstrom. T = 18.15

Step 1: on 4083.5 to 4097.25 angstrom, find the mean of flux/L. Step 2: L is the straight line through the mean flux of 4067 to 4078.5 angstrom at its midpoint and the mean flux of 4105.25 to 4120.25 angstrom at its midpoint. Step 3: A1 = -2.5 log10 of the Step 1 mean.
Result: 0.13 mag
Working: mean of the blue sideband 18.5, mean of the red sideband 14.5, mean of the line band 14.8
